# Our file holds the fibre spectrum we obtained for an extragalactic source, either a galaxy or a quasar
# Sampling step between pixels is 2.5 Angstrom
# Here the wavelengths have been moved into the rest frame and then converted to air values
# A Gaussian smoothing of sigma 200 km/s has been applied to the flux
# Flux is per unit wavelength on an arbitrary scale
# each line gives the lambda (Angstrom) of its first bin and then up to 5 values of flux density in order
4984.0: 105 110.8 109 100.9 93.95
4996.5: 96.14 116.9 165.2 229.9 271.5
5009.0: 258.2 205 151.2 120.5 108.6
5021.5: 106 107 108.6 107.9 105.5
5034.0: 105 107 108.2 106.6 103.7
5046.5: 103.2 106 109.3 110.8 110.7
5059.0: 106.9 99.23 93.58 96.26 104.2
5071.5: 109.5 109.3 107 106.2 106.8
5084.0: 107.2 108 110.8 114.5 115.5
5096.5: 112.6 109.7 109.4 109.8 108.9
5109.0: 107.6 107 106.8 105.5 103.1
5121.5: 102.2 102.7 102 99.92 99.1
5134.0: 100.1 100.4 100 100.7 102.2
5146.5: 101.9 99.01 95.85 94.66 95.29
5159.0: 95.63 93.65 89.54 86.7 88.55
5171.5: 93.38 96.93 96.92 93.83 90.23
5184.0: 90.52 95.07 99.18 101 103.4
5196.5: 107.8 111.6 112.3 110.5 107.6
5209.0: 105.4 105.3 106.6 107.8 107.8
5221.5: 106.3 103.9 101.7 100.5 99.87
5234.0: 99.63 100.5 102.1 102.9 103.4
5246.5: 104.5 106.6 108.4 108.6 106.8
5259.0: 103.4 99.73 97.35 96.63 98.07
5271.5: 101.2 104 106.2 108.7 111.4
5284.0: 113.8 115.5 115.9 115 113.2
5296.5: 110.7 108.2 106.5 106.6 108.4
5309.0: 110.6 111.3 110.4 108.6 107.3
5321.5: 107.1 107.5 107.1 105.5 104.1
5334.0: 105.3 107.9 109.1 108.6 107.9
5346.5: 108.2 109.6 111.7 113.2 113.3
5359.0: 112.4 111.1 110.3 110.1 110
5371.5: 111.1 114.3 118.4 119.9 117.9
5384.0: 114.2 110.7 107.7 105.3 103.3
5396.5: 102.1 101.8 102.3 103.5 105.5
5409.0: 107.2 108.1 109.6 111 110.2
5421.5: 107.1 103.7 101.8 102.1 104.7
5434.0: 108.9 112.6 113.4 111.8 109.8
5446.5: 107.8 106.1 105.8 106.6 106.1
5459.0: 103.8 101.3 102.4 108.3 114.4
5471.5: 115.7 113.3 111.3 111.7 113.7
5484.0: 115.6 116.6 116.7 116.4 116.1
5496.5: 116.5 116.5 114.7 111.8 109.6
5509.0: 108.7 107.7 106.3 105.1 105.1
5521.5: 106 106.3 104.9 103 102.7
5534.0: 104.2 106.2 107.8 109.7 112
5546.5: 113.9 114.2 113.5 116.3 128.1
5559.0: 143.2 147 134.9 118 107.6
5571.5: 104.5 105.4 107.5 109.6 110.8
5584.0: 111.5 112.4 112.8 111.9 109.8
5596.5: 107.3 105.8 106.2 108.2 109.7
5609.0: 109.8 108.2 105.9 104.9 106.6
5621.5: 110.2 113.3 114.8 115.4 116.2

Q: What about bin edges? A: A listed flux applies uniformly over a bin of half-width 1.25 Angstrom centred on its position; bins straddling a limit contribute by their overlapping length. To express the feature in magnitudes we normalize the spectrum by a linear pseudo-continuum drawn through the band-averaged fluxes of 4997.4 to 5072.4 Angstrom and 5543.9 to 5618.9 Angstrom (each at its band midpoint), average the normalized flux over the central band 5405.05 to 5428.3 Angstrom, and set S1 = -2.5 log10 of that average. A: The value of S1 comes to 0.106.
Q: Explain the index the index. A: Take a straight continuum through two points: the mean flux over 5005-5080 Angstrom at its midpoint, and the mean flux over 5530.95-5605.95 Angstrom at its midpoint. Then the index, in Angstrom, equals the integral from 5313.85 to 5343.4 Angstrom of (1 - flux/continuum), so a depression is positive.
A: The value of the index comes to 2.6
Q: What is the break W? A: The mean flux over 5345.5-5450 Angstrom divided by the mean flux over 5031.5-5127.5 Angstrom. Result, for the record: 1.0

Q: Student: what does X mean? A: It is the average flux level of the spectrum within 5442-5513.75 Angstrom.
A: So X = 111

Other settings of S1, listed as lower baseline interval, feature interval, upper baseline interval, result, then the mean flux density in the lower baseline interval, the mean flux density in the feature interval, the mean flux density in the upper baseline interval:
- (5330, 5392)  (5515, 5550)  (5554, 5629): 0.06 mag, 111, 107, 113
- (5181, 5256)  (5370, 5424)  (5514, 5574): 0.00 mag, 104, 109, 113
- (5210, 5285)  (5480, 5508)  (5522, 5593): -0.03 mag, 104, 115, 113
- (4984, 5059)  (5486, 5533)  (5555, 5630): 0.05 mag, 128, 110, 113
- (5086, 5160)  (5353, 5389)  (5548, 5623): -0.04 mag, 104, 113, 113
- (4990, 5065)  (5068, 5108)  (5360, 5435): 0.14 mag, 127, 109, 108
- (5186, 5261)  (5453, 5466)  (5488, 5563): 0.07 mag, 105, 104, 113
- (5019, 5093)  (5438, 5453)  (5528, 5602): 0.03 mag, 106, 109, 113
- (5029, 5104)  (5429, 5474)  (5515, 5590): 0.03 mag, 107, 108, 113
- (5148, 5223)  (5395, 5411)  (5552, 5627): 0.03 mag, 99.6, 104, 113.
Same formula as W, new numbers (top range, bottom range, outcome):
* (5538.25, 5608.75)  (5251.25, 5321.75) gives 1.06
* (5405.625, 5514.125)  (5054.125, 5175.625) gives 1.07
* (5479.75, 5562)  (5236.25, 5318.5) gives 1.06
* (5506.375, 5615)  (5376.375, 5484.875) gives 1.03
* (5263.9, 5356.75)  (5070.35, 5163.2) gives 1.04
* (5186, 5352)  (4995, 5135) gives 0.90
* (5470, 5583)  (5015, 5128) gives 1.06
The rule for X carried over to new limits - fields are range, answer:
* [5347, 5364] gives 112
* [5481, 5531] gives 111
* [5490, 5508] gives 114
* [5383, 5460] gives 107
